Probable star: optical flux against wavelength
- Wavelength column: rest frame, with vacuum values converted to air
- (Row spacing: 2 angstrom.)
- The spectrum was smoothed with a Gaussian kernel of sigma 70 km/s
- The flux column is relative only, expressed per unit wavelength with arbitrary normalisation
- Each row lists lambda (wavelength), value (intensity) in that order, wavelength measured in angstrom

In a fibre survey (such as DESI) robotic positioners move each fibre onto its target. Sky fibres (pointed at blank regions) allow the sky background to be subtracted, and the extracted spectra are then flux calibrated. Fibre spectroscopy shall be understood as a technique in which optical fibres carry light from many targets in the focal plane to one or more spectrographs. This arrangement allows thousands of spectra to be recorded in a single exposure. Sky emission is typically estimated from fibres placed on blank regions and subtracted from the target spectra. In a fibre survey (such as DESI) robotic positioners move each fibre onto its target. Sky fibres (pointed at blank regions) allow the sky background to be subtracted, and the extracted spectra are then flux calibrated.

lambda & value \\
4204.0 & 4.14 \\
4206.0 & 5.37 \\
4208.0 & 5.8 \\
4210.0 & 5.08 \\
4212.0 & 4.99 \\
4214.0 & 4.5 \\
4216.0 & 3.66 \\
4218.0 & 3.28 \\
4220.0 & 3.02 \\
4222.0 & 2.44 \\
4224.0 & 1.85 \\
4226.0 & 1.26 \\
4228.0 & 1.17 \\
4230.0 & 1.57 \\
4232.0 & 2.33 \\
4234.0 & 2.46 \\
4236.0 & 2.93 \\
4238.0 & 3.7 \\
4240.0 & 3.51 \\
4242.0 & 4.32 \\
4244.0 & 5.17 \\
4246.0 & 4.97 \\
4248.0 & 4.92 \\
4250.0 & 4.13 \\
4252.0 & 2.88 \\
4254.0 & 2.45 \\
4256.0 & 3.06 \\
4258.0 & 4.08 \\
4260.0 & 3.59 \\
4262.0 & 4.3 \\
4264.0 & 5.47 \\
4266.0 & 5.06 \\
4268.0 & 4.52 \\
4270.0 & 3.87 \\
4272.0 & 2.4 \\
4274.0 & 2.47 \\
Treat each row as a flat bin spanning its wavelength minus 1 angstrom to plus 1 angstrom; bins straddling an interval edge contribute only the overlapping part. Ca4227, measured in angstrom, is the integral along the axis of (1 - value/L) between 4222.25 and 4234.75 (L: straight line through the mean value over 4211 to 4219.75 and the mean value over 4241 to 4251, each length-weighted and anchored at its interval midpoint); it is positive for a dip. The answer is 7.29 angstrom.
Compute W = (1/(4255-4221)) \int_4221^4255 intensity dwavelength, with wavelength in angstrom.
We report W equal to 3.06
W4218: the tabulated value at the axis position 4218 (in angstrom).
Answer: 3.28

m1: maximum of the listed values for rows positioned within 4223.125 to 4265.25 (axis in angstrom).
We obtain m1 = 5.47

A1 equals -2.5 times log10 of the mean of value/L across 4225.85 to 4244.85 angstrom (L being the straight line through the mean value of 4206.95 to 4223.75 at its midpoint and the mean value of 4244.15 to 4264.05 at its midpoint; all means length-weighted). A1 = 0.35 mag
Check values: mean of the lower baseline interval 4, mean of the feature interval 2.89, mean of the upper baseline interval 3.96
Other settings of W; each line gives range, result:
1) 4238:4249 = 4.5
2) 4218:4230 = 2.03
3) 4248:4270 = 3.99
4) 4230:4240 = 2.79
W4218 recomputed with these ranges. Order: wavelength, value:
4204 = 4.14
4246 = 4.97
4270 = 3.87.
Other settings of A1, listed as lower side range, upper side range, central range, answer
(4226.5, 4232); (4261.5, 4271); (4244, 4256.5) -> -0.207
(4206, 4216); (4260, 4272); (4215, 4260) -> 0.423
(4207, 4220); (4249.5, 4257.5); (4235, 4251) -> -0.217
